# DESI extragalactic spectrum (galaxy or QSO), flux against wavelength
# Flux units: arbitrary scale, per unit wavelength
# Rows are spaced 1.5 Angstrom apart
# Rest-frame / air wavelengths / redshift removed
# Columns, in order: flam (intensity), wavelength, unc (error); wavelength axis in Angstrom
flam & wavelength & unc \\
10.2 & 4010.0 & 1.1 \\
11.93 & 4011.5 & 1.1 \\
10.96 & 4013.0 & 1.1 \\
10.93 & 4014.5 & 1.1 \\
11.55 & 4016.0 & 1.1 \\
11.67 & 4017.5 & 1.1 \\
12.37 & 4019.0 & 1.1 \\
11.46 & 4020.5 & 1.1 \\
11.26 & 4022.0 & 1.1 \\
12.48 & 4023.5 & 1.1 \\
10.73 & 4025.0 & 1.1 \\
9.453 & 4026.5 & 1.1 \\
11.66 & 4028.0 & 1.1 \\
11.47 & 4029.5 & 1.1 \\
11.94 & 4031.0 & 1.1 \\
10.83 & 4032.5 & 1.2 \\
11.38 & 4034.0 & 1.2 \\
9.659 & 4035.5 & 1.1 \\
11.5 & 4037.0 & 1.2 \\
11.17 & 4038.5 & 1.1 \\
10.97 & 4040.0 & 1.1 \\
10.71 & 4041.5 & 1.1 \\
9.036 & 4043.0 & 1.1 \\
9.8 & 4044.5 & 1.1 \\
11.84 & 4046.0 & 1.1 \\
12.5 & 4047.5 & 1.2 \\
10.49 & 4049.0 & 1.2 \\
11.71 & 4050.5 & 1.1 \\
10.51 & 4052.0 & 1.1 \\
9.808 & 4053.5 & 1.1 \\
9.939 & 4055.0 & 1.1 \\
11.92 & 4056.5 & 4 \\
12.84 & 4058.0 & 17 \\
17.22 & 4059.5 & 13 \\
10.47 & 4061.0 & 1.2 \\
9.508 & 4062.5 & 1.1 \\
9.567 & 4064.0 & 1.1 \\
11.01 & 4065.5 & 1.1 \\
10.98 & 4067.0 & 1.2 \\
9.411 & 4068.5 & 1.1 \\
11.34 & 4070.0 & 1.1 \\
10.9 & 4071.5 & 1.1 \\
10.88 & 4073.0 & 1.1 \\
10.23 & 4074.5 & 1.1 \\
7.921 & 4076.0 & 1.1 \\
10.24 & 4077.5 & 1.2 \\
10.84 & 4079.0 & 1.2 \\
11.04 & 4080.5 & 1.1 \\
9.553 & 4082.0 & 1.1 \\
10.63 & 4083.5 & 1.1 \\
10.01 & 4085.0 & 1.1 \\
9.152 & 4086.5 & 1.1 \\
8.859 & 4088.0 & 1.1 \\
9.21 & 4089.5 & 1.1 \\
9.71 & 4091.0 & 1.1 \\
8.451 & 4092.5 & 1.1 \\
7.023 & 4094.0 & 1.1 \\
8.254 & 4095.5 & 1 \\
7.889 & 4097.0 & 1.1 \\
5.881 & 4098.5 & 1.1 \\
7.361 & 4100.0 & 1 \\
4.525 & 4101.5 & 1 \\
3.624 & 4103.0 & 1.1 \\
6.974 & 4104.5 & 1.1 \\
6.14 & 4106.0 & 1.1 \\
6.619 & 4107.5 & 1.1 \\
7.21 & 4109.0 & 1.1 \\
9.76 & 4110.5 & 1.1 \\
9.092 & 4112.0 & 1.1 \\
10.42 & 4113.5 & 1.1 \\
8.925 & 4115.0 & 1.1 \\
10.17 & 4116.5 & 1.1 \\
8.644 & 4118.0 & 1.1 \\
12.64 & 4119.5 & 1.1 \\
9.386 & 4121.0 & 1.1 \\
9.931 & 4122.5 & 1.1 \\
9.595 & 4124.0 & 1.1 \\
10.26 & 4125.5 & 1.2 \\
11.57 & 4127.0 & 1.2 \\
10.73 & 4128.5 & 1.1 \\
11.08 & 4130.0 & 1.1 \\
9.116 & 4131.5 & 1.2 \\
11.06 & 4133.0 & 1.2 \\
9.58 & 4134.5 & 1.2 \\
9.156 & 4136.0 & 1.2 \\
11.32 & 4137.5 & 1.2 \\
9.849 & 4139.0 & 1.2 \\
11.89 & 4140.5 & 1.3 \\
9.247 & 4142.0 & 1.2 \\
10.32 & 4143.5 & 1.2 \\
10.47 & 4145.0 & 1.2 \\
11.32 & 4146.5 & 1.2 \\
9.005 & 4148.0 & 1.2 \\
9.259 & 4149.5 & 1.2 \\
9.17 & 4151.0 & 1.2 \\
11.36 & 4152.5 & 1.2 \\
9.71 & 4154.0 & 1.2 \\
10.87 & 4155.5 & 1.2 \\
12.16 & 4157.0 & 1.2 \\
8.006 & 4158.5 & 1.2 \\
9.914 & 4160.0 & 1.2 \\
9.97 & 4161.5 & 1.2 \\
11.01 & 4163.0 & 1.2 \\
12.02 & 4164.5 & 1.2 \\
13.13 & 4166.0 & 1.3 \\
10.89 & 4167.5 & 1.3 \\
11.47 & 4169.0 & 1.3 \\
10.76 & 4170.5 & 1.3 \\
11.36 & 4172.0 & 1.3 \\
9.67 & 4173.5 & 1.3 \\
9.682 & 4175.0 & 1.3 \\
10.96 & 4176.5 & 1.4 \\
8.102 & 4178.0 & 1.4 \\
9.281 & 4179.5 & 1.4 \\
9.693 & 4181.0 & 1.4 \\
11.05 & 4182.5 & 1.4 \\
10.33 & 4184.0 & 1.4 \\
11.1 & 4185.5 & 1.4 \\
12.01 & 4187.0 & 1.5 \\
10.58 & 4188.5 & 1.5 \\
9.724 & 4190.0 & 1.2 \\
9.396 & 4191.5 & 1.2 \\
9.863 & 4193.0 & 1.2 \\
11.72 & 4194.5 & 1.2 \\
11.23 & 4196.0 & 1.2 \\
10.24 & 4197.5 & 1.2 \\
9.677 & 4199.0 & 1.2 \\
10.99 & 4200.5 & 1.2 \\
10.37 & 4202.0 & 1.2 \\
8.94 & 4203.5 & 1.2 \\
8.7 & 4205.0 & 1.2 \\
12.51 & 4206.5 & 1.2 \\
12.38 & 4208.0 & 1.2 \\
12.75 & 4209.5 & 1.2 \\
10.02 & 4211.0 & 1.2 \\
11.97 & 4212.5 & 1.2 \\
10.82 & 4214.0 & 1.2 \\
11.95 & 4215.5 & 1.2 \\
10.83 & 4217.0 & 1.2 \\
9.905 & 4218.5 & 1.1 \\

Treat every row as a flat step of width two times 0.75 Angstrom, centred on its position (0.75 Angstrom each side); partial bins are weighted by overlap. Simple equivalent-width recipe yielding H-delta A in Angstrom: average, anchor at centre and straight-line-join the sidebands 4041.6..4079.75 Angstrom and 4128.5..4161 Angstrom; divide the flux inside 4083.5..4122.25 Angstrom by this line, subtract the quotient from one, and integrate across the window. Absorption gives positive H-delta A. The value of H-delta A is 8.1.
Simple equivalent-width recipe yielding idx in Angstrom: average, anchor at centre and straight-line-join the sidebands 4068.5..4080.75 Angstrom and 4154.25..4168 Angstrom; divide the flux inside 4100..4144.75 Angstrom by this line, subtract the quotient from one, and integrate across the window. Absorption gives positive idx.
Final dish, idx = 5.8 Angstrom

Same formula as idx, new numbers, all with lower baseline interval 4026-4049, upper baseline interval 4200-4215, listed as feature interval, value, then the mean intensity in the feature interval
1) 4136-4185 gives 2.5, 10.4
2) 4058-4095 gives 2.4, 10.2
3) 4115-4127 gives 0.9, 10.1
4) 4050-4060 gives -0.9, 11.9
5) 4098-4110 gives 5.3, 6.12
